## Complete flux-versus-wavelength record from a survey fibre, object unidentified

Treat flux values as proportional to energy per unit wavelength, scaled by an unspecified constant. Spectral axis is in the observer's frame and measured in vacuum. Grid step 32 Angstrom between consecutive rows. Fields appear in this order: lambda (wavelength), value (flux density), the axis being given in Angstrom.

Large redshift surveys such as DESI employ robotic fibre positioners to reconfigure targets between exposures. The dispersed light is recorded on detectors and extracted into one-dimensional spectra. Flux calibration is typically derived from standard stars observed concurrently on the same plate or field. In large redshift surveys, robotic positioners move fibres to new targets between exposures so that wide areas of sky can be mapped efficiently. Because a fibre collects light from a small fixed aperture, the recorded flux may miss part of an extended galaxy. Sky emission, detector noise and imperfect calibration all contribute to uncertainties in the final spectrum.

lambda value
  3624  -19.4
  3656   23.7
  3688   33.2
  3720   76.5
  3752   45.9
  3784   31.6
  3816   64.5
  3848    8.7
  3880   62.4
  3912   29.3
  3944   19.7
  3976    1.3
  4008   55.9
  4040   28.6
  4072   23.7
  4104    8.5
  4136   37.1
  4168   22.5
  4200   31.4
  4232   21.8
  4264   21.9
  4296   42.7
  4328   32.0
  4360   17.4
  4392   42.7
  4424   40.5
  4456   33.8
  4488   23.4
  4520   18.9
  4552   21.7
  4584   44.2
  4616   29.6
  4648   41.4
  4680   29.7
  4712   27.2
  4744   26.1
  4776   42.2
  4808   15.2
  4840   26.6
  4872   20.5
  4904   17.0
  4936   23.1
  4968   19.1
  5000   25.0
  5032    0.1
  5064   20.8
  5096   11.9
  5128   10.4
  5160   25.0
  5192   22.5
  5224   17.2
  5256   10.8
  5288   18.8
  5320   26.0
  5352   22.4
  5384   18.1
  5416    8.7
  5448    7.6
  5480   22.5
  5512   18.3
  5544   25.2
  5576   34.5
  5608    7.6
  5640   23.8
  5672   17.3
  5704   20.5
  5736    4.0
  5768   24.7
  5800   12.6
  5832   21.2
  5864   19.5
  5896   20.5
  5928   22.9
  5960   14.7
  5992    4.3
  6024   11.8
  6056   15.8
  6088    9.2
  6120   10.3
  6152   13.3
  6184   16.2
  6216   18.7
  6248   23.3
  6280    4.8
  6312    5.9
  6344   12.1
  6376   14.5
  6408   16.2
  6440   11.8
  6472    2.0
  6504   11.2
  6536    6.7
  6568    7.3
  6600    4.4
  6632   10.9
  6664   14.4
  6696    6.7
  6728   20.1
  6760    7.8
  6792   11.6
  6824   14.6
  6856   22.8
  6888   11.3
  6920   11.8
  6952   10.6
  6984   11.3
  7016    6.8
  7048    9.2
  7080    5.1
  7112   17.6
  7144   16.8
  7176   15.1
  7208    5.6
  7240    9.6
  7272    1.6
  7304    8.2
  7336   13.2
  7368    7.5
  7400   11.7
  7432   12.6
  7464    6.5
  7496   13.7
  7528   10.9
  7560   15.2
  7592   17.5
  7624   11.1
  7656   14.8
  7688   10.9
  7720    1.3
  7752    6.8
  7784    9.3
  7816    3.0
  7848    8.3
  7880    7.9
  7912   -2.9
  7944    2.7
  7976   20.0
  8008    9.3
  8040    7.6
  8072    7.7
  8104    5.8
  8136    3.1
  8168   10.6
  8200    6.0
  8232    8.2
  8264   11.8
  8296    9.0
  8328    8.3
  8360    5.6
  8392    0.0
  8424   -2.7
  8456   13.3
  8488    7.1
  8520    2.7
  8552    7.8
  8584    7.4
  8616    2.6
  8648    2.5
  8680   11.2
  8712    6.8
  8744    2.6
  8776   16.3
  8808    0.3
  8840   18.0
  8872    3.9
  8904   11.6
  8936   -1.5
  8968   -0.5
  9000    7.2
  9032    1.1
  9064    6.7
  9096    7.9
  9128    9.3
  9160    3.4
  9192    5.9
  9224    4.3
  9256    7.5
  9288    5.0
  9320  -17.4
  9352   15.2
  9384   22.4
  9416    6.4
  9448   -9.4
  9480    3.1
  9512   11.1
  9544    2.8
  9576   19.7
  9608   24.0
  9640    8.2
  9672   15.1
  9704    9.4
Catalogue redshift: 1.578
